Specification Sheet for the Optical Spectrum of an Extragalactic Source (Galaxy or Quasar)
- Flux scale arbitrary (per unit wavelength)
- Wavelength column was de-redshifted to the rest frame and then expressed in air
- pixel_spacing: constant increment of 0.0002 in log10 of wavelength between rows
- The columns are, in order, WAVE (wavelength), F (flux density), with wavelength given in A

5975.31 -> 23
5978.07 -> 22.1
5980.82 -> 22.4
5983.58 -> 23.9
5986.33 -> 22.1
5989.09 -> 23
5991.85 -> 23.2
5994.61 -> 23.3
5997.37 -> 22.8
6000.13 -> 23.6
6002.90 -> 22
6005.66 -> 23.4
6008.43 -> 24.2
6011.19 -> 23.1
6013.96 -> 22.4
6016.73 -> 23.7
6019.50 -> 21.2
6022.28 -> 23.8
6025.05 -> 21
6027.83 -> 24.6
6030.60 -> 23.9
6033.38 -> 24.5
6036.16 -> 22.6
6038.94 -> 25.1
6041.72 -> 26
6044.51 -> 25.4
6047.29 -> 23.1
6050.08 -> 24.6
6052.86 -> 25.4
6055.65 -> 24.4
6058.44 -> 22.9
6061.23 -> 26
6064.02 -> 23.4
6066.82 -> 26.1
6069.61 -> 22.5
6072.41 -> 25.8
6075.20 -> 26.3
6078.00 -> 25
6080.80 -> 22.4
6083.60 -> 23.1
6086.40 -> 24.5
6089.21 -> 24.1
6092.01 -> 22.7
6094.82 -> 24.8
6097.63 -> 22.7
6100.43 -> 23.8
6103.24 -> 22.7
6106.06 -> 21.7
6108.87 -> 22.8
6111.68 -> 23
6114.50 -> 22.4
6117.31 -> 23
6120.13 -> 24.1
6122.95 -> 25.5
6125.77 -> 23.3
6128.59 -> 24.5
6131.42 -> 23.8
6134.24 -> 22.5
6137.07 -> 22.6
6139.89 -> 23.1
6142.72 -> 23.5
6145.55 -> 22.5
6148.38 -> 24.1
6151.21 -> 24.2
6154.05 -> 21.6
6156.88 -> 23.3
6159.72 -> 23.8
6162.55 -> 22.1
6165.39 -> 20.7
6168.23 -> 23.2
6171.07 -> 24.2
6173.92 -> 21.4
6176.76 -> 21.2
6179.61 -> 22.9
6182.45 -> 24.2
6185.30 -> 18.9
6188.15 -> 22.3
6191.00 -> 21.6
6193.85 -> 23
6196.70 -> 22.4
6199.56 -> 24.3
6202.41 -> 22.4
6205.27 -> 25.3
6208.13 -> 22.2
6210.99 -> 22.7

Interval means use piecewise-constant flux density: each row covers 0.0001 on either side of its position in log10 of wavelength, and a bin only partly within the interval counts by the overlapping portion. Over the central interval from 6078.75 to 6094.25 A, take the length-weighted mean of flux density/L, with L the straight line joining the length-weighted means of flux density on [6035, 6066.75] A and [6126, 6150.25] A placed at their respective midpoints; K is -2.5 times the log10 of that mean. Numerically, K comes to 0.02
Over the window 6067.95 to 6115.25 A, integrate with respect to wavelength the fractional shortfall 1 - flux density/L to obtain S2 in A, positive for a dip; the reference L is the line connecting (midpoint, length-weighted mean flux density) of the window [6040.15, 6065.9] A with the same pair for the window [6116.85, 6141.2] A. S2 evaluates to 1.0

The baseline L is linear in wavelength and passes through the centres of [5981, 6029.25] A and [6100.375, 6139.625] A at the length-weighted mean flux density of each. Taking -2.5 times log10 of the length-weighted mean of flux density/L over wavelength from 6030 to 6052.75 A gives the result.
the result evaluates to -0.06 mag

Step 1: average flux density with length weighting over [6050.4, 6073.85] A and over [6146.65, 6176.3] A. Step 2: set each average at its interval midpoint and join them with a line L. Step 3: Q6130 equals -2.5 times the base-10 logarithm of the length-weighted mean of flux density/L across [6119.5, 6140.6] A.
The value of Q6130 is -0.01 mag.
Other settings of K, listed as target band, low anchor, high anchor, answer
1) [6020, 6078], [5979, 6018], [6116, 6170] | -0.055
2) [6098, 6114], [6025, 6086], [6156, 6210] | 0.041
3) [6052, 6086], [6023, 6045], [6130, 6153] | -0.028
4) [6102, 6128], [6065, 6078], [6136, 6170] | 0.033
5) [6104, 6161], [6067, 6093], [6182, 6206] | 0.008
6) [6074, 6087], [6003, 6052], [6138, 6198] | -0.044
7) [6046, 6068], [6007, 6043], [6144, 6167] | -0.051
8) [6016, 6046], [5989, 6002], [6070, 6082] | 0.002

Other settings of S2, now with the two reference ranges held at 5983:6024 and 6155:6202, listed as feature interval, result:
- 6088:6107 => -0.44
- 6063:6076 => -1.13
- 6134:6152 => -0.52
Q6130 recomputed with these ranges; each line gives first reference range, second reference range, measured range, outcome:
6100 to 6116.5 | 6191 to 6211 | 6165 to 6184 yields 0.02 mag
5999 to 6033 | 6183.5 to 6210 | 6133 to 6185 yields -0.01 mag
